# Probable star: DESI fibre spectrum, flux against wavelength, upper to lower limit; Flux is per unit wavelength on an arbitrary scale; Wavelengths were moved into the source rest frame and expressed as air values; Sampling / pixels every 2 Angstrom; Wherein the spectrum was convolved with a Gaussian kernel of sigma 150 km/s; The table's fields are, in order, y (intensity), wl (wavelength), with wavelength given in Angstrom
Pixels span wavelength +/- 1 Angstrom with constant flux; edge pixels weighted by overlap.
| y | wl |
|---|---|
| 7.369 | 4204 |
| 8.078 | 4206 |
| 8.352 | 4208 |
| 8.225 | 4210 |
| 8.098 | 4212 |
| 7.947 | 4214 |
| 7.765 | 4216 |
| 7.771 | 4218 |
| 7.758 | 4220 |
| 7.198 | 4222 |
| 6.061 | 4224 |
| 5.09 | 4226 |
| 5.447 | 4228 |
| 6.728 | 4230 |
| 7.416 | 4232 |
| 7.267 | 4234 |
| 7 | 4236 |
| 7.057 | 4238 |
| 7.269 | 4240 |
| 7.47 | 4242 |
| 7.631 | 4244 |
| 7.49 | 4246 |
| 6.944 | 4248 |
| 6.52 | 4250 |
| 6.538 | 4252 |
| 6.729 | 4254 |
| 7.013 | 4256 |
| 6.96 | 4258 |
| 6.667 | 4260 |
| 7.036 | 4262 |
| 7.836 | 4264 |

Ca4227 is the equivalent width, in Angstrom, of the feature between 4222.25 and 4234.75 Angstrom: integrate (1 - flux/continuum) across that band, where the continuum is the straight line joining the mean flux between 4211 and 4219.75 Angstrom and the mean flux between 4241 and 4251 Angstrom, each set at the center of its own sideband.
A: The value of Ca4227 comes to 2.0 Angstrom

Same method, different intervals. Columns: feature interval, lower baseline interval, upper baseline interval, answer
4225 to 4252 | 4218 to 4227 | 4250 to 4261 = -0.60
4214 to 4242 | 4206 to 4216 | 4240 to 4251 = 2.55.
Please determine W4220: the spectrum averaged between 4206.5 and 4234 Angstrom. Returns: 7.24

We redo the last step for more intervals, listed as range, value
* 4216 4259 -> 6.94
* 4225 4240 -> 6.62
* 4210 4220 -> 7.91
